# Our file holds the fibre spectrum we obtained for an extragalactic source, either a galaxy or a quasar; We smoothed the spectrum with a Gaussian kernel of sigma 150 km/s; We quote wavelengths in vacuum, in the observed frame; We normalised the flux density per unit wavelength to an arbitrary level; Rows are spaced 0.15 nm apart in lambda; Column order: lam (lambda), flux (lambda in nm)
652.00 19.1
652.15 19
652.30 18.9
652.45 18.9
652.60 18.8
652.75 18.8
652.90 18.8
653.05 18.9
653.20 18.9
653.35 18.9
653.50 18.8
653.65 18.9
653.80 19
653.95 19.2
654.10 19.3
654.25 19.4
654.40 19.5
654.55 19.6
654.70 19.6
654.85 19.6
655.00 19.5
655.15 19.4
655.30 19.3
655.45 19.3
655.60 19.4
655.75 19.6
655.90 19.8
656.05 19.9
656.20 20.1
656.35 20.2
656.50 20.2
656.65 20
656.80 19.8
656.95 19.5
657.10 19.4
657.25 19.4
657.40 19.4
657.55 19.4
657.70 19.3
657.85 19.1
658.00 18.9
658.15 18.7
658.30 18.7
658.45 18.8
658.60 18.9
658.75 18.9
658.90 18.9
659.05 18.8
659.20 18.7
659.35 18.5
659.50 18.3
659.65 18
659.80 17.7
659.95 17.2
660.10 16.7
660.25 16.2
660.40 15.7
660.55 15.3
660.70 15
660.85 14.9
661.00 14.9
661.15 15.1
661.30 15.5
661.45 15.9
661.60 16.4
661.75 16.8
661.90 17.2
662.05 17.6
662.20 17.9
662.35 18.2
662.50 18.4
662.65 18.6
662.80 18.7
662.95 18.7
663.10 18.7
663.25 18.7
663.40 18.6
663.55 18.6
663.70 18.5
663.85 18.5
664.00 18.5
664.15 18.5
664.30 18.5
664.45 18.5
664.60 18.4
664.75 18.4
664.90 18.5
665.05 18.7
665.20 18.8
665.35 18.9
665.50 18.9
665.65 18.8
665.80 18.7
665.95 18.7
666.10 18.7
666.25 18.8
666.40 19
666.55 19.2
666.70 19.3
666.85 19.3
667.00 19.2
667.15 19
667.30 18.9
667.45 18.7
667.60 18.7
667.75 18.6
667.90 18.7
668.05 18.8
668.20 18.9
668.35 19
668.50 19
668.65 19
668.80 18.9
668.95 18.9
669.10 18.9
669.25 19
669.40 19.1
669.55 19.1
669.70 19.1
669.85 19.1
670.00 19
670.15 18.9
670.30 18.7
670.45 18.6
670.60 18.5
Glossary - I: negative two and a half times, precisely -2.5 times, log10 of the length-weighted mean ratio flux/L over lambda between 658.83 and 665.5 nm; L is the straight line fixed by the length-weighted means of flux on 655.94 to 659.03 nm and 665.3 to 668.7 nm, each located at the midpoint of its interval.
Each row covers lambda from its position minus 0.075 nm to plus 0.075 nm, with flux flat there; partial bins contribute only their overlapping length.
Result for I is 0.09 mag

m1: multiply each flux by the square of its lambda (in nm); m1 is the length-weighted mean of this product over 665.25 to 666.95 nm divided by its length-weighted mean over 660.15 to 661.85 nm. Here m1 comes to 1.23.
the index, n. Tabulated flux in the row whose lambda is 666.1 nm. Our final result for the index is 18.7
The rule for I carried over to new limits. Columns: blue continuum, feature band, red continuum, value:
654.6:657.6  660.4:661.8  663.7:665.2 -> 0.218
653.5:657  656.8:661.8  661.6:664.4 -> 0.070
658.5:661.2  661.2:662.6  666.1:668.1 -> 0.035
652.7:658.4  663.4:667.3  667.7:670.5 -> 0.016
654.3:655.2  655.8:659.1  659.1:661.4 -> -0.076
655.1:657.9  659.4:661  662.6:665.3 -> 0.162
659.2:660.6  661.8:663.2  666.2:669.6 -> -0.027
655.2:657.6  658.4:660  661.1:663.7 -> 0.017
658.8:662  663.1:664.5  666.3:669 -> -0.046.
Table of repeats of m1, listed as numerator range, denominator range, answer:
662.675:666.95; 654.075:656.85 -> 0.98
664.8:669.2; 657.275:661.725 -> 1.10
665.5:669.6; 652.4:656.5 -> 1.02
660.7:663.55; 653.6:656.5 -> 0.90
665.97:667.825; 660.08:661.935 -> 1.22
